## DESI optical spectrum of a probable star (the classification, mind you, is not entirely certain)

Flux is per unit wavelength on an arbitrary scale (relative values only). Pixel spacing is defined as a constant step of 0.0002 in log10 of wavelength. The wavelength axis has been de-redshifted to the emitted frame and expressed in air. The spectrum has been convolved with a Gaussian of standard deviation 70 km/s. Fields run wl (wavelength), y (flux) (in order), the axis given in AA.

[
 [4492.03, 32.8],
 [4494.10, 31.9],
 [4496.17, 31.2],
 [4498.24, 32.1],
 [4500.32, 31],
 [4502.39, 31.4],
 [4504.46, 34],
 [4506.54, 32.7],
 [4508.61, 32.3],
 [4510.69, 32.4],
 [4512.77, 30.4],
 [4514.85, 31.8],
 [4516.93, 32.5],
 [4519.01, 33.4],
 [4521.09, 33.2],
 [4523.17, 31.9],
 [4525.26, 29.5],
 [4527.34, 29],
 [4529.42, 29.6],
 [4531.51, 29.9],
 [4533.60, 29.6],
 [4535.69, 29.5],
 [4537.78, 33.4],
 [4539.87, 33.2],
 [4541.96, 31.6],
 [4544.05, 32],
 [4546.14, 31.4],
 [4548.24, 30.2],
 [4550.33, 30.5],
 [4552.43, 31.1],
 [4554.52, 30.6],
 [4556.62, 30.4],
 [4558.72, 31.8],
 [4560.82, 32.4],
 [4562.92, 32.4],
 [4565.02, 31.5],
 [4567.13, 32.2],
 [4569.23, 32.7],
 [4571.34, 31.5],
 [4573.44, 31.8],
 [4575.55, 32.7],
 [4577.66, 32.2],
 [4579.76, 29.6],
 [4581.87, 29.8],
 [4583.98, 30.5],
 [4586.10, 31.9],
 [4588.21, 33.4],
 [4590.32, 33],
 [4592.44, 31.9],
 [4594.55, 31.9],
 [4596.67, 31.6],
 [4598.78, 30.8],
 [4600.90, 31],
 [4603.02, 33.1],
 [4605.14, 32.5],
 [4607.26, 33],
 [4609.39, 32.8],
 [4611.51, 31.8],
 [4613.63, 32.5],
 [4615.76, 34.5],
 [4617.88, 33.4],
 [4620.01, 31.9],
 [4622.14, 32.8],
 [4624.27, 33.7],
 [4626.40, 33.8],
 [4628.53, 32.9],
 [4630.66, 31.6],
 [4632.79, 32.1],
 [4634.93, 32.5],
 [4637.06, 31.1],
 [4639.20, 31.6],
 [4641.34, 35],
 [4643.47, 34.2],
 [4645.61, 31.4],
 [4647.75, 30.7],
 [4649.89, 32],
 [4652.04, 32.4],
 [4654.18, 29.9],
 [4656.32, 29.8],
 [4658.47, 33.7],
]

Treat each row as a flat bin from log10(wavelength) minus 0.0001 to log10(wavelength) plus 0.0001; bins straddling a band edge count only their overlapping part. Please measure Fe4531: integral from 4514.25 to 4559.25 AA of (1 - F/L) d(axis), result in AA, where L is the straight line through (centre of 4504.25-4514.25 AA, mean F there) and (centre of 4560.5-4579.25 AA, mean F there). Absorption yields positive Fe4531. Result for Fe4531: 1.3 AA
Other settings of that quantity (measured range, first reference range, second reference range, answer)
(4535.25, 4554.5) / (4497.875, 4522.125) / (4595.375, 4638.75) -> 0.52 AA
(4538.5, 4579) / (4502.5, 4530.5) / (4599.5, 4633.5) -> 0.56 AA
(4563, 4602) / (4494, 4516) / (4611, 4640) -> 0.82 AA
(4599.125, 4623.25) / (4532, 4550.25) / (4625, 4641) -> -0.37 AA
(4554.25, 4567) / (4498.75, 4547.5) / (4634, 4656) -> 0.03 AA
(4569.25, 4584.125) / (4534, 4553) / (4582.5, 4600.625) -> 0.17 AA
